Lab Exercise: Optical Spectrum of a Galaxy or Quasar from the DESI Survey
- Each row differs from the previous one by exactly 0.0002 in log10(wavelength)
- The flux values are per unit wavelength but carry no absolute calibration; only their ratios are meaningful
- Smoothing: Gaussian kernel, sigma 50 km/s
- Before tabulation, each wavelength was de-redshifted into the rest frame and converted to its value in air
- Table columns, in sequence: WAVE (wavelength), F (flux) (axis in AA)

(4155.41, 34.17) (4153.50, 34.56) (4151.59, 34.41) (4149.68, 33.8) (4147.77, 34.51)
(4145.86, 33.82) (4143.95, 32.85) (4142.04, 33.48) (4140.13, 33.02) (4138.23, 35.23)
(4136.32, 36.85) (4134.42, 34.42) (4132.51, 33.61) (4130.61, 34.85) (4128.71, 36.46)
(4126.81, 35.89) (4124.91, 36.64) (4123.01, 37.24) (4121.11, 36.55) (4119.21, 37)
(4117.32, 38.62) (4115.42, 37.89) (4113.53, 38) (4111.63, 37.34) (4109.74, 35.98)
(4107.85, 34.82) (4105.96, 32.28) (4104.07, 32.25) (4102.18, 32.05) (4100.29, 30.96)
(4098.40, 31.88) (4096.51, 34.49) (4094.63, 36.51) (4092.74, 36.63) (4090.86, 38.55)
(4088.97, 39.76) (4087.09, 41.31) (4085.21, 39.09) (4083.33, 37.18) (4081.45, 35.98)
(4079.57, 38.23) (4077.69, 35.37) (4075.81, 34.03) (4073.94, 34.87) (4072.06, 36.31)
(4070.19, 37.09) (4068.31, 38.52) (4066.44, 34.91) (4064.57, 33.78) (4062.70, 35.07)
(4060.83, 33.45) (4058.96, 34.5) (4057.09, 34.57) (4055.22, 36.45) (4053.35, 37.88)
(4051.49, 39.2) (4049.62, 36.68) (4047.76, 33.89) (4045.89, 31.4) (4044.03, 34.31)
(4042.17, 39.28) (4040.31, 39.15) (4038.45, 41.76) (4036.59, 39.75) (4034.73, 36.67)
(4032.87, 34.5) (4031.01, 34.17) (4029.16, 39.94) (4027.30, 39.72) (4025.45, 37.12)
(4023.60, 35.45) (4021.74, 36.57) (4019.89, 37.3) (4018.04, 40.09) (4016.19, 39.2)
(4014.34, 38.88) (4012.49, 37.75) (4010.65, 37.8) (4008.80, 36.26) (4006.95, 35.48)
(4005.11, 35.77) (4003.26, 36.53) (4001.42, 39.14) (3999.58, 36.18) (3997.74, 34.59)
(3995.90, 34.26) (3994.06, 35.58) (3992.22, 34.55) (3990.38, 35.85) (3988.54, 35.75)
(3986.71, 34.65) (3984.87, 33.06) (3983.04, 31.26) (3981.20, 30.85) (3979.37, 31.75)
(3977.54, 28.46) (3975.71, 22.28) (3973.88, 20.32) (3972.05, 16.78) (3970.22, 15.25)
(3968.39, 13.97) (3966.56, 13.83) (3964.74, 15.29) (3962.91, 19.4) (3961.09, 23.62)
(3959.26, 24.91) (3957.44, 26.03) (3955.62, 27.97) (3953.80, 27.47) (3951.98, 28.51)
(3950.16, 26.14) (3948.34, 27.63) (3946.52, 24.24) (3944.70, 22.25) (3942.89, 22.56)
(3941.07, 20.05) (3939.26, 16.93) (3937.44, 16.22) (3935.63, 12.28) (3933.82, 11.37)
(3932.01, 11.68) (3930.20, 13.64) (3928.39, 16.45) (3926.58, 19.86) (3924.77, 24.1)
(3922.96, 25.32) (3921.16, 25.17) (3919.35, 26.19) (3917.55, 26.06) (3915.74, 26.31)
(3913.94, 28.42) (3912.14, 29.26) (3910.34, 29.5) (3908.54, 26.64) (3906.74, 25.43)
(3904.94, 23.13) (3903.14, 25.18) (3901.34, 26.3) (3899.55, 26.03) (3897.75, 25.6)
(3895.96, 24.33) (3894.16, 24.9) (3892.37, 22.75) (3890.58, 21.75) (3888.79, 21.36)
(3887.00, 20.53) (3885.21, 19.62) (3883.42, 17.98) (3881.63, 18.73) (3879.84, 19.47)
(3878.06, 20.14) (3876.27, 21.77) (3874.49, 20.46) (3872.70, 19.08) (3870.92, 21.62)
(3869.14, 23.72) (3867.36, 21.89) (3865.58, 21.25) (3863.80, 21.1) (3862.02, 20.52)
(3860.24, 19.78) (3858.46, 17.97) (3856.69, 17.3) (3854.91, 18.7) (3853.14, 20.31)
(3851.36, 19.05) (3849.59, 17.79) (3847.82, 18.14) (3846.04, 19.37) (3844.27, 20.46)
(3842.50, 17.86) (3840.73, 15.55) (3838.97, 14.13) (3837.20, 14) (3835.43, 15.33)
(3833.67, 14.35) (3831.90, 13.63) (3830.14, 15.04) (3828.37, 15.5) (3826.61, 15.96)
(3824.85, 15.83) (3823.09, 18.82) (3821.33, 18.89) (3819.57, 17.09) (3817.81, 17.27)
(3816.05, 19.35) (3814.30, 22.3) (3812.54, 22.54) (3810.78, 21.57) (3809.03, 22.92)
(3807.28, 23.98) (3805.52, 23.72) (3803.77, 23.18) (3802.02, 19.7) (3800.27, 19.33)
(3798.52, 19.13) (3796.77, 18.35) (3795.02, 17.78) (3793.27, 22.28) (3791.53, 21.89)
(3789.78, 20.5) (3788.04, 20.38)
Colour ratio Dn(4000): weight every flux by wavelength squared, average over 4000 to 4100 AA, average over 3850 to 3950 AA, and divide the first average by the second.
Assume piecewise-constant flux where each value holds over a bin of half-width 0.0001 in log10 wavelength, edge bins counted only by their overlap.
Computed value 1.83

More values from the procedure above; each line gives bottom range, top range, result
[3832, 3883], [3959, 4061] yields 1.90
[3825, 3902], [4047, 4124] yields 2.06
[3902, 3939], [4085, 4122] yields 1.79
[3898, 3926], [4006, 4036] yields 1.51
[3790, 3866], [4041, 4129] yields 2.18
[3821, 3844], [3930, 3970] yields 1.36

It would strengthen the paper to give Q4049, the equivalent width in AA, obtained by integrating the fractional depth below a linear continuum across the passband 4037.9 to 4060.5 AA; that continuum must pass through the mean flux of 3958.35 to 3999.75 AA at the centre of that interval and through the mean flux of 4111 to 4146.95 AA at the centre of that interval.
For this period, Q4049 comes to -3.9 AA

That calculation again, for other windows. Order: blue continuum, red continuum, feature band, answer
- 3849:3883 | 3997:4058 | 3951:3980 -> 7.9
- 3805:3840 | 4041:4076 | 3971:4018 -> -3.7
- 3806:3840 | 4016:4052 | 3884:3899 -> 1.0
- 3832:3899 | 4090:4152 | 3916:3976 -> 9.1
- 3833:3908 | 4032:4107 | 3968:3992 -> 1.4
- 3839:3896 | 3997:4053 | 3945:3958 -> 1.1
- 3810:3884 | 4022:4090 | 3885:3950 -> 5.2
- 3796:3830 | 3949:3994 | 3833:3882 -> 5.7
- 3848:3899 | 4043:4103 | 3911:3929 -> -0.6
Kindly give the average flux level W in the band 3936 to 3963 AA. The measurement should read 23.5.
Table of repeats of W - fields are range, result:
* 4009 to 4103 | 36.6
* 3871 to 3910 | 22.5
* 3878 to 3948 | 22.1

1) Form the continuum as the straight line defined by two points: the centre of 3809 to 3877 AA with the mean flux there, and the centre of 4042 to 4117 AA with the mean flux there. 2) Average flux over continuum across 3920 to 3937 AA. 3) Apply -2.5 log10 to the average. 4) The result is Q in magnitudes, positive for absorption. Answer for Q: 0.354 mag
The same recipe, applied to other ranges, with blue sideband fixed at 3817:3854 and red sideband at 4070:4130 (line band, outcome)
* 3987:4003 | -0.25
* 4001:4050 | -0.21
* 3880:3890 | 0.04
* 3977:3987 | -0.15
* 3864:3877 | -0.11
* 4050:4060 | -0.11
